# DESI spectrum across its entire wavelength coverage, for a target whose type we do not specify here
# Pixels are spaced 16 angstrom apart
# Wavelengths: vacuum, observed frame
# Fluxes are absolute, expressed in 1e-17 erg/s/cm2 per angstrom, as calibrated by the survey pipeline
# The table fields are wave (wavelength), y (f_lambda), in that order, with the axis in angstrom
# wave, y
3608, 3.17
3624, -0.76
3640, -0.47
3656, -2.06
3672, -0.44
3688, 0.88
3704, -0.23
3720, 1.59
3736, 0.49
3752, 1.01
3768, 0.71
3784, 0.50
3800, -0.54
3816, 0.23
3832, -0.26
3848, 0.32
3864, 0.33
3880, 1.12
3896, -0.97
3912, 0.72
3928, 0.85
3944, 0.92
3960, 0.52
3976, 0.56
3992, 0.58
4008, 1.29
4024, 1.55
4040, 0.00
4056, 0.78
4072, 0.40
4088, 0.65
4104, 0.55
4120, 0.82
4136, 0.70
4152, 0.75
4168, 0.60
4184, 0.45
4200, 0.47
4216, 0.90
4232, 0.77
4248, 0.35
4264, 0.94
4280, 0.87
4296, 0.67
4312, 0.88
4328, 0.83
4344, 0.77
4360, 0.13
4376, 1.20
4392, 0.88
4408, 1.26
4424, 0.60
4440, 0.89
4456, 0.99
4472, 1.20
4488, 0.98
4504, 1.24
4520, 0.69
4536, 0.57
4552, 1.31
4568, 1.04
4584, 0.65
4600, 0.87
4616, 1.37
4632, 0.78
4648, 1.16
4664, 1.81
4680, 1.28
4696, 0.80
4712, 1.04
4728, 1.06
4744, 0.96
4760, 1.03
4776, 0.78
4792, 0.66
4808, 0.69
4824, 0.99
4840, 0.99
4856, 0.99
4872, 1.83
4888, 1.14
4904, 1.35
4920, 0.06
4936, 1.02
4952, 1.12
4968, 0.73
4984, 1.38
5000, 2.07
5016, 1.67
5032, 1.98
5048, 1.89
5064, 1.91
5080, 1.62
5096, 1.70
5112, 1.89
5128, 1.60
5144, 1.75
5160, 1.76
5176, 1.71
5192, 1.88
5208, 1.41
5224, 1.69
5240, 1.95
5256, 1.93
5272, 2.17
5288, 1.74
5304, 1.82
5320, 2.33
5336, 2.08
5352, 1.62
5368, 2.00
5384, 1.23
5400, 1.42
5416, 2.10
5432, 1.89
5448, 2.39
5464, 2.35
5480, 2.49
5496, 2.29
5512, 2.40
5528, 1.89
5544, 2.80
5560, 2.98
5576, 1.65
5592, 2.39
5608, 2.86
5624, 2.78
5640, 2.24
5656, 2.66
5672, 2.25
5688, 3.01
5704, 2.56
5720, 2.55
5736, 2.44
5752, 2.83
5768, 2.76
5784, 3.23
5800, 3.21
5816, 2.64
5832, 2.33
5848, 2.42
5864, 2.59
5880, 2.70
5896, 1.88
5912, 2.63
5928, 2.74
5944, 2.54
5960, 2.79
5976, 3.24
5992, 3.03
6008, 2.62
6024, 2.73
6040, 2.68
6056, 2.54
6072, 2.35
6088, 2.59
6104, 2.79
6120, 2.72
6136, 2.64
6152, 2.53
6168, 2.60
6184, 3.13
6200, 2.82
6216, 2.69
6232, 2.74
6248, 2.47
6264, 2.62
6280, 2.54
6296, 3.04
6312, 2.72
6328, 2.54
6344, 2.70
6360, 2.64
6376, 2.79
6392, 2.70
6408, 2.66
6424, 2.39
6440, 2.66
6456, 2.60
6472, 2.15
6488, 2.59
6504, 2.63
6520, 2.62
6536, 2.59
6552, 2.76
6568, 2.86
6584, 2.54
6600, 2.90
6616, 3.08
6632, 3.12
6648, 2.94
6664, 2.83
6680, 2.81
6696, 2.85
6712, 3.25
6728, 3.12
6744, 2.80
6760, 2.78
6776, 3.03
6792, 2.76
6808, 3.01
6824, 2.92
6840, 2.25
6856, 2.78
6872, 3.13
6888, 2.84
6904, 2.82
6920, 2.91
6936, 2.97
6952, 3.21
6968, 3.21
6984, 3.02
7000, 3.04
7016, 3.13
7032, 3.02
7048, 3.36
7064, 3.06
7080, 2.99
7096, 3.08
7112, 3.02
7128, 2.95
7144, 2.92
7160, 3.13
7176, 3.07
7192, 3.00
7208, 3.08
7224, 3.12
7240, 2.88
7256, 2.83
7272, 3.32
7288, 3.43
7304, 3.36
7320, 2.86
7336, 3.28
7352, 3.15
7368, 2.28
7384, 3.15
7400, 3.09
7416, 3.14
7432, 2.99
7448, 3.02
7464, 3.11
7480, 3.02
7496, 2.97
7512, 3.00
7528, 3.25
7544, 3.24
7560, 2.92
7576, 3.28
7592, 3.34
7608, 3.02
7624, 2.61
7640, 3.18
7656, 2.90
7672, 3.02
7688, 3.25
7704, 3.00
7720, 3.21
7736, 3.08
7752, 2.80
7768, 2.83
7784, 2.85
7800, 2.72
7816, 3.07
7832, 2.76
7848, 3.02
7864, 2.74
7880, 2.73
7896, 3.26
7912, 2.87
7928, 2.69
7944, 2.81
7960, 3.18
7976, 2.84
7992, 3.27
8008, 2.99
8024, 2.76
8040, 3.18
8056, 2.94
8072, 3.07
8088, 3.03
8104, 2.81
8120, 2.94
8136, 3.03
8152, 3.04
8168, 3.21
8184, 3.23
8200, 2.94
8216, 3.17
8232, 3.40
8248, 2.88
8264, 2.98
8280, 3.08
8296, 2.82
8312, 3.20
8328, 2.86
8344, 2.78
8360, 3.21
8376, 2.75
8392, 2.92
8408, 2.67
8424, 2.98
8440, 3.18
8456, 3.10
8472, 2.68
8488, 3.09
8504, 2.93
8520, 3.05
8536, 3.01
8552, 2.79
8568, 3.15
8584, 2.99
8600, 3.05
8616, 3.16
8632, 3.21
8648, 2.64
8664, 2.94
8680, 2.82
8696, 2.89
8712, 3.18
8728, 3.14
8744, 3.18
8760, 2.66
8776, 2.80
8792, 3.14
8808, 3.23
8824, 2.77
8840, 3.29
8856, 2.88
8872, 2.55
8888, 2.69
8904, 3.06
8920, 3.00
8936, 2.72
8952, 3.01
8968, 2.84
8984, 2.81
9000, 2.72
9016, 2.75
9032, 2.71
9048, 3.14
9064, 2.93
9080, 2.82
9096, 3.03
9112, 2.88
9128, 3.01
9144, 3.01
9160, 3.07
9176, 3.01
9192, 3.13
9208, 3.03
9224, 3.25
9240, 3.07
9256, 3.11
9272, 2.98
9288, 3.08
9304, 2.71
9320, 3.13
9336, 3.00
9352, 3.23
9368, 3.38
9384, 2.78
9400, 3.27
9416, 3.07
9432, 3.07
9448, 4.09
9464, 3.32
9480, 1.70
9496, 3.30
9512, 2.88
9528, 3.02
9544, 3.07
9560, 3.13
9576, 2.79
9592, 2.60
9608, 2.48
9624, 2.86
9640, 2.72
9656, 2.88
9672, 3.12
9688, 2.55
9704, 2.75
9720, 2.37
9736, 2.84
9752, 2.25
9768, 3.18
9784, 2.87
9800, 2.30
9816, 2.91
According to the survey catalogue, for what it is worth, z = 0.25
